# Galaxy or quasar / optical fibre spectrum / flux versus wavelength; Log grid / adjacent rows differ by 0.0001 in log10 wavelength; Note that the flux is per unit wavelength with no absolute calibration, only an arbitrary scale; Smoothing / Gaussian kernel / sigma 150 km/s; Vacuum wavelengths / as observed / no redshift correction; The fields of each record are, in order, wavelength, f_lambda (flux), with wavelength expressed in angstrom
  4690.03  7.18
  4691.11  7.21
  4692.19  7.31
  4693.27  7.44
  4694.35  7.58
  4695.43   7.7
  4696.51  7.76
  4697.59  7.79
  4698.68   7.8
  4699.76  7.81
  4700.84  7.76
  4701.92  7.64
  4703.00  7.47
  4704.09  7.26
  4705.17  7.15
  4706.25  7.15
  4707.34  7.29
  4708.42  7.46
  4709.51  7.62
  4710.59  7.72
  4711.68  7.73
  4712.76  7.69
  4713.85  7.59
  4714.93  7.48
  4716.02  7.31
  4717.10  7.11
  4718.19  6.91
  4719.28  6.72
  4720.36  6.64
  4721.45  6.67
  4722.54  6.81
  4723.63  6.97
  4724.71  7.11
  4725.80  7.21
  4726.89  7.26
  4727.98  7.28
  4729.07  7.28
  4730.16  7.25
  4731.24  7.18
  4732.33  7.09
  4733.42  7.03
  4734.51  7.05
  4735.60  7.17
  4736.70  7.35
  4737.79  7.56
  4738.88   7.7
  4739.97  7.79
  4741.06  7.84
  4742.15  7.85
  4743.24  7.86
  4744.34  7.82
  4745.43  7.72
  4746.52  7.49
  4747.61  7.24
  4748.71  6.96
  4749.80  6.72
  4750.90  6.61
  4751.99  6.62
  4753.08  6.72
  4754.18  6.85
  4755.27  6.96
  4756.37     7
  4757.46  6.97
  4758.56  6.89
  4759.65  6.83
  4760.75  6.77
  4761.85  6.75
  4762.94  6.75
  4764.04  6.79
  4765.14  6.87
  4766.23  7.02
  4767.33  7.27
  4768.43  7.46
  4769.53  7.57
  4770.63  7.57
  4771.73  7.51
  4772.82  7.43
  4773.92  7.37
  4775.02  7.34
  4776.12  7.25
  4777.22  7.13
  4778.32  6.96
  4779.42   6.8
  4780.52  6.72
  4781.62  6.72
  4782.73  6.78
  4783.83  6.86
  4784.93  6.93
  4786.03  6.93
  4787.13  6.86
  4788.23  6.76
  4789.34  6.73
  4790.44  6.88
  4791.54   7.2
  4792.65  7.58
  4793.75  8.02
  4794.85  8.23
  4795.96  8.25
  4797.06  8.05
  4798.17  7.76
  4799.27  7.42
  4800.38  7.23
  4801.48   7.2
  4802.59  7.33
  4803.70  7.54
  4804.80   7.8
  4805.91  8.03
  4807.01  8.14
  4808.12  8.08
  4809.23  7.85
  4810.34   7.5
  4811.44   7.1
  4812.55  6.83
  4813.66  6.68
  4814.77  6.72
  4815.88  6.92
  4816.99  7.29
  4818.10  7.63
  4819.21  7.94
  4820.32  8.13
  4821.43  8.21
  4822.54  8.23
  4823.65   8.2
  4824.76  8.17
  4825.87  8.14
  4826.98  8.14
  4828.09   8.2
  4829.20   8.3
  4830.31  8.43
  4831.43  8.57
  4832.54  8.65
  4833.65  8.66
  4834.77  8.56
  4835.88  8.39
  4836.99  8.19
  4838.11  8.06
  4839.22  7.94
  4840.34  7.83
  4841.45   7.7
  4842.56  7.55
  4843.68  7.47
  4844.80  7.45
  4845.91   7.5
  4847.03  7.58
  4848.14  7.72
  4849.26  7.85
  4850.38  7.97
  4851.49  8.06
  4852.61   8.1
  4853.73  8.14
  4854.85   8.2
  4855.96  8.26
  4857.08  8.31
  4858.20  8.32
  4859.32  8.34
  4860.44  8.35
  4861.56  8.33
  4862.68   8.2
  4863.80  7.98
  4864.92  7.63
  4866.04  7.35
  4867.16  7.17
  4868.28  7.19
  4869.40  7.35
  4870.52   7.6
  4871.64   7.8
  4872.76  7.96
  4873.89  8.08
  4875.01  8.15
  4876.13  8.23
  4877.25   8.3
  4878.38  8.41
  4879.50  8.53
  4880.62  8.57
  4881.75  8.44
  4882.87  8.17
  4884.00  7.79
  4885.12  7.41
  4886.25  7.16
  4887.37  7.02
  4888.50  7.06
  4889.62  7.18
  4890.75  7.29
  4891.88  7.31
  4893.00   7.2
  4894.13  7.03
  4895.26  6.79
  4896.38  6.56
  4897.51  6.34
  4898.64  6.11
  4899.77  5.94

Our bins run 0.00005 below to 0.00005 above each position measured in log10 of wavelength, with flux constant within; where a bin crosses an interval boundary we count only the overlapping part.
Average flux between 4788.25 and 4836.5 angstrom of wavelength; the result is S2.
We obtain 7.78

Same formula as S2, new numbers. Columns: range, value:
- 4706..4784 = 7.18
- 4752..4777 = 7.08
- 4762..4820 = 7.3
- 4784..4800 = 7.39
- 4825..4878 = 8.01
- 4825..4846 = 8.11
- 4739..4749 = 7.64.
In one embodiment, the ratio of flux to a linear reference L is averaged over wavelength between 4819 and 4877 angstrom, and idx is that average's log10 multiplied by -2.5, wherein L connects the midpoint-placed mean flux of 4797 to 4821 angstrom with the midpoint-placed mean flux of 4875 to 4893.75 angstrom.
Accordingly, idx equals -0.05 mag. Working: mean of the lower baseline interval 7.5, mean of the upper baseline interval 7.76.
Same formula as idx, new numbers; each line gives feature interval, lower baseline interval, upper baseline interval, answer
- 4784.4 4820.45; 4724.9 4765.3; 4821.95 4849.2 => 0.04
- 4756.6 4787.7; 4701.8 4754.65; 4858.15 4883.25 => 0.07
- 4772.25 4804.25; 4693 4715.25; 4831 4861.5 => 0.09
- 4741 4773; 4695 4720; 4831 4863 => 0.08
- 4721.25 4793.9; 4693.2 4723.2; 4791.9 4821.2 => 0.05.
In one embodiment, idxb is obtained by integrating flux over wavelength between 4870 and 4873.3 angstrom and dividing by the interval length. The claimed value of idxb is 7.8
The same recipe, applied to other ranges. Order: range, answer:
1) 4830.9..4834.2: 8.64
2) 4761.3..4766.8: 6.84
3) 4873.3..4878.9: 8.22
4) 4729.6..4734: 7.15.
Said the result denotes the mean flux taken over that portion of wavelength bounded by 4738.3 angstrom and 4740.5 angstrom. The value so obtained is 7.75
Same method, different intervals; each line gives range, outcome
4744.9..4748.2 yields 7.47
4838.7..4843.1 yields 7.76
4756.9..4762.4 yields 6.85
